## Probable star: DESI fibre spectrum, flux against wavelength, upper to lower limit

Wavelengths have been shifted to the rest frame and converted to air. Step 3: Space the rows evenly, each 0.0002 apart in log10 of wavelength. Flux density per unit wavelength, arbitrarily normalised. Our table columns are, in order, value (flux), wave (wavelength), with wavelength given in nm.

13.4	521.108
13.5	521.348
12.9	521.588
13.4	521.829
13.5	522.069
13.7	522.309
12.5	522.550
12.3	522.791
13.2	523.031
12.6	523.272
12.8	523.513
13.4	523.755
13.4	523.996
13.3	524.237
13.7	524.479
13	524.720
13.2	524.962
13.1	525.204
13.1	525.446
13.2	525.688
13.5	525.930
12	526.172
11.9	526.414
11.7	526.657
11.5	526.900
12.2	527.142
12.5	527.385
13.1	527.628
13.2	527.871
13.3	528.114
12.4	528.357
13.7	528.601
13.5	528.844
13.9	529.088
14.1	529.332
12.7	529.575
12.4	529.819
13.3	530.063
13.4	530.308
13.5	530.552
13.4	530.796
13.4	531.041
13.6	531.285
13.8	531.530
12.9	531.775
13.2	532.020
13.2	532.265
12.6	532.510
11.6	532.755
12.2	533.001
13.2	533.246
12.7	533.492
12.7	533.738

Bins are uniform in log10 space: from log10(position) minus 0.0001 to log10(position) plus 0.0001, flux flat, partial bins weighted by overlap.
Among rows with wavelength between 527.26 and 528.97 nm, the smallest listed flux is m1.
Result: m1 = 12.4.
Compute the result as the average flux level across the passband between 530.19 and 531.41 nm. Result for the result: 13.5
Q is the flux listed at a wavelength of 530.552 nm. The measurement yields 13.5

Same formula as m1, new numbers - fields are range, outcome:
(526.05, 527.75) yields 11.5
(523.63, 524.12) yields 13.4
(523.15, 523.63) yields 12.6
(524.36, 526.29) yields 12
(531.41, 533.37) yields 11.6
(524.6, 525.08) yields 13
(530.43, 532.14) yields 12.9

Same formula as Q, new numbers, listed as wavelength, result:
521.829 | 13.4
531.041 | 13.4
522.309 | 13.7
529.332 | 14.1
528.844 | 13.5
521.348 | 13.5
